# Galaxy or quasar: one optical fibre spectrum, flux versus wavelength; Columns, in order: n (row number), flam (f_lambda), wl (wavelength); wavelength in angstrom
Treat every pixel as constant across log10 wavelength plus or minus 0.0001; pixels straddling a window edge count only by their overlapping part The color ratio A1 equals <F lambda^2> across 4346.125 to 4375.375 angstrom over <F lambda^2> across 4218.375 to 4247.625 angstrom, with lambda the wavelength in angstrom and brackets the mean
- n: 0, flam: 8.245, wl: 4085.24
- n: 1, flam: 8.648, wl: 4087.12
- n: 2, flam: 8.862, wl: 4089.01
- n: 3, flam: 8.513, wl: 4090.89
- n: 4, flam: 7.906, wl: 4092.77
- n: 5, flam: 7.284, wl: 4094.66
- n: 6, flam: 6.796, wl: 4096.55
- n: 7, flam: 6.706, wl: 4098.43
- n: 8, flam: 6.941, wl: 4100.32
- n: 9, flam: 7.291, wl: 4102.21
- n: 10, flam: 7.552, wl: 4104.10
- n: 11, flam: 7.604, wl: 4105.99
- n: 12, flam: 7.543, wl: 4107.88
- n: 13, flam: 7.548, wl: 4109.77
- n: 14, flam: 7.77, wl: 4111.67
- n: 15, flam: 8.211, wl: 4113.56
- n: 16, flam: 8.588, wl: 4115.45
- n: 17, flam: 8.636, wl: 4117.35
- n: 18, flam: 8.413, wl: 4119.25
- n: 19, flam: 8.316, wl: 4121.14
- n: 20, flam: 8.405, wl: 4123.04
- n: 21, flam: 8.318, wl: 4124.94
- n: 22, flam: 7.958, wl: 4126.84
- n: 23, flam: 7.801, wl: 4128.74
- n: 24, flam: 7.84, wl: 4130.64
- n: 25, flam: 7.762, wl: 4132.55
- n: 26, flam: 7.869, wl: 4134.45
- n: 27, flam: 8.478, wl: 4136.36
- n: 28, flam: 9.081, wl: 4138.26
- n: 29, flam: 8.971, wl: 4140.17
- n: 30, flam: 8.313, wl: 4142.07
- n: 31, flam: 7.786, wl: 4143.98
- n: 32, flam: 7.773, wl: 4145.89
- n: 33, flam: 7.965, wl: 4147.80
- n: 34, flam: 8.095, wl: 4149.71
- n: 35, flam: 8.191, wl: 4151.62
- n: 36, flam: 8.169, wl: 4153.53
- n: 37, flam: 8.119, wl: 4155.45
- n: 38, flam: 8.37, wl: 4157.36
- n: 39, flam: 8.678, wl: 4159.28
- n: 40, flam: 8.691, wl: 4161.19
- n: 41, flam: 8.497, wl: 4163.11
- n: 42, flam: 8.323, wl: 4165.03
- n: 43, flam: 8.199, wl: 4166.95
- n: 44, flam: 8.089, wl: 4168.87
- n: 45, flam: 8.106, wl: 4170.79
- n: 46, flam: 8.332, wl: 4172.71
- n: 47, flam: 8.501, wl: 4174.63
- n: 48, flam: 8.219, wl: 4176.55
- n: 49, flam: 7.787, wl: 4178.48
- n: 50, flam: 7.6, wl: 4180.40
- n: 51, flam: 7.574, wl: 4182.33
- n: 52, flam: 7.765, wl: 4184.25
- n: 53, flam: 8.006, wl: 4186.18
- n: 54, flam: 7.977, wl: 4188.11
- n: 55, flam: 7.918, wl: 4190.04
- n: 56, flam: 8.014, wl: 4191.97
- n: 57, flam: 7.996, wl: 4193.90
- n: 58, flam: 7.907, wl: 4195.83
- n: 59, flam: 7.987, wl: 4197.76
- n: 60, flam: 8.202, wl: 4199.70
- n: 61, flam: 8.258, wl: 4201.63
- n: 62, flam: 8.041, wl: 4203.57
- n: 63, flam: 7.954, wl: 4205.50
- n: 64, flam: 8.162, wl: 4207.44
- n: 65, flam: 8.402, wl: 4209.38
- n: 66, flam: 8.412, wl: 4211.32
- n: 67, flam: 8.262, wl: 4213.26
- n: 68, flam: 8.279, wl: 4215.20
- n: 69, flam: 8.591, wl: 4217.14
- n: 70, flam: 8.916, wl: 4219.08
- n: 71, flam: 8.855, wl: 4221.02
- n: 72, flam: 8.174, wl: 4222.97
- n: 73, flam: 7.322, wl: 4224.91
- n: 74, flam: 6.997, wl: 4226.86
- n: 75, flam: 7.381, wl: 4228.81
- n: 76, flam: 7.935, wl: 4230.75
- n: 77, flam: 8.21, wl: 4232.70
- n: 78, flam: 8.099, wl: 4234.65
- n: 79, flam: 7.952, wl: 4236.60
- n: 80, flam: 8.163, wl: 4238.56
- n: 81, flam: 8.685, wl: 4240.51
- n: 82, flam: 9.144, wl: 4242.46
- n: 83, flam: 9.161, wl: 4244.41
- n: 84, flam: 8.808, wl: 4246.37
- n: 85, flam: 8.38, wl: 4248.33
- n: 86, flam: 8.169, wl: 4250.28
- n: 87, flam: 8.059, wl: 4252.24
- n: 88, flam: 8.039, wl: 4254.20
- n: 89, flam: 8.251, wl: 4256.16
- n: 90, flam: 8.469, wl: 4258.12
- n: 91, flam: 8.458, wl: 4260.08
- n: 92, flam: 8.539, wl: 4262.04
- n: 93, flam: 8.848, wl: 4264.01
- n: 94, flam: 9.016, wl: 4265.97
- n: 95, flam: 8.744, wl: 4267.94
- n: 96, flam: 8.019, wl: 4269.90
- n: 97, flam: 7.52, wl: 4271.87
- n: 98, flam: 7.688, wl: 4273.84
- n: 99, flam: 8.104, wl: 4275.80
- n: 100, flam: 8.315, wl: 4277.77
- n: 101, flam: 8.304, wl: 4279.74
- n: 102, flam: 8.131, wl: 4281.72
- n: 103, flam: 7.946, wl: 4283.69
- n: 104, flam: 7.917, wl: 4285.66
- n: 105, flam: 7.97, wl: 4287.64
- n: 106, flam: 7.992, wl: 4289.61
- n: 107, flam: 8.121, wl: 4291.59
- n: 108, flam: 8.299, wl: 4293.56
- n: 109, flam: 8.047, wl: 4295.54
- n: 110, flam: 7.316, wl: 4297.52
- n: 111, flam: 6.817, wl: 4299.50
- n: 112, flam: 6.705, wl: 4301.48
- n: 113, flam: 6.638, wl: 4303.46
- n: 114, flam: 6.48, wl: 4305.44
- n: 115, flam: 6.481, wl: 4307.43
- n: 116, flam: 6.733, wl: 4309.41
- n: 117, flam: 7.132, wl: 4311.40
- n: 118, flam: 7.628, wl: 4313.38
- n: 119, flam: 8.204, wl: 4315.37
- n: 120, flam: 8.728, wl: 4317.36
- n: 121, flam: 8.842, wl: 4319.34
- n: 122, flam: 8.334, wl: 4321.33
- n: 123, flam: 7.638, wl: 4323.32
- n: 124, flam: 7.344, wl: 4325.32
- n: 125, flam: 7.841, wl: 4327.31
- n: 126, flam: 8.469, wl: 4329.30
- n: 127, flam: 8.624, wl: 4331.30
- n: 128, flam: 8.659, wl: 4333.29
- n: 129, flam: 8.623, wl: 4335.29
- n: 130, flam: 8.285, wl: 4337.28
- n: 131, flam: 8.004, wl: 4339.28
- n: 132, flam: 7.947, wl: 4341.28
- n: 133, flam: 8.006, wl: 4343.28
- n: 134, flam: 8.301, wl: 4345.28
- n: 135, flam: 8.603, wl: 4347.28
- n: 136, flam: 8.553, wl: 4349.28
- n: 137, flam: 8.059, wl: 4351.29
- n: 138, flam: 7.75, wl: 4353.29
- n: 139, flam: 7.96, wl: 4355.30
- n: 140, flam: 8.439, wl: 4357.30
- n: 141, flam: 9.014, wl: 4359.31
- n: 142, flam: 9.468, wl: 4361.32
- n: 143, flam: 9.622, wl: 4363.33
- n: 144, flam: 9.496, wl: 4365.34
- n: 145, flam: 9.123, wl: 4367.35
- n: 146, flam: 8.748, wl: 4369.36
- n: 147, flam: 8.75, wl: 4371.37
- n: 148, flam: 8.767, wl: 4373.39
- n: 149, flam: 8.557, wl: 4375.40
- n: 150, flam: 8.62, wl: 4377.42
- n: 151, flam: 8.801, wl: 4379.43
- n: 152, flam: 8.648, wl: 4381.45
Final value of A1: 1.12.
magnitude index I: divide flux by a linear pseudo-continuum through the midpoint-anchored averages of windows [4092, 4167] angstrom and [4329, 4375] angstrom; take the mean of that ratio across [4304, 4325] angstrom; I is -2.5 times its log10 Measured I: 0.12 mag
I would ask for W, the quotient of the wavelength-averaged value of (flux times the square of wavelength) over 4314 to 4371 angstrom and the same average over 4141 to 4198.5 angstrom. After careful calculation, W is 1.13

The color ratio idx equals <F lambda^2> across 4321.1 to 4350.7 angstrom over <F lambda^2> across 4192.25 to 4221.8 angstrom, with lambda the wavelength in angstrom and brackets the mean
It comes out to 1.05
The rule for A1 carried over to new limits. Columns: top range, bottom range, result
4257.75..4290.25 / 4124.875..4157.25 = 1.08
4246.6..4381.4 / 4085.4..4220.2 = 1.09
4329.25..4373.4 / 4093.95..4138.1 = 1.22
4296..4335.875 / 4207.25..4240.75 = 0.98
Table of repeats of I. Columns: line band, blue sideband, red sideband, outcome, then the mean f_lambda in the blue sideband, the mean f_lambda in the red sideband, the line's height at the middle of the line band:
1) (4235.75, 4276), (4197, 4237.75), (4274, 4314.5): -0.08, 8.11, 7.56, 7.83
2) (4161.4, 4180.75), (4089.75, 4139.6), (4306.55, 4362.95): -0.03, 7.9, 8.15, 7.97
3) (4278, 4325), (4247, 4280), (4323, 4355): 0.08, 8.3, 8.17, 8.23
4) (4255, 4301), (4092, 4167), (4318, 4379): 0.03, 8.02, 8.49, 8.34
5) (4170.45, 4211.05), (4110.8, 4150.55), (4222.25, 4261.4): 0.02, 8.21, 8.2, 8.2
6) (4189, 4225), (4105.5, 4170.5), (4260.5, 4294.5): 0.00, 8.19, 8.21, 8.2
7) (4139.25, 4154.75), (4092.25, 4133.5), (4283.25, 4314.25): -0.06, 7.78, 7.38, 7.71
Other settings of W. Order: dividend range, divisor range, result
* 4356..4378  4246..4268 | 1.11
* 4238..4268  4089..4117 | 1.20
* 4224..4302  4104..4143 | 1.06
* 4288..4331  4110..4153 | 1.01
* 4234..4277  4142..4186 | 1.08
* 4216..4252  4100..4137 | 1.10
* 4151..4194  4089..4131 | 1.07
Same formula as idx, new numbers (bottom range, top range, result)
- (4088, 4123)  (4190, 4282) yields 1.12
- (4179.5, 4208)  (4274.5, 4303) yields 1.03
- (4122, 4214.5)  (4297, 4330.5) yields 0.99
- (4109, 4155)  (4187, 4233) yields 1.03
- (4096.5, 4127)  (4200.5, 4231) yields 1.09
